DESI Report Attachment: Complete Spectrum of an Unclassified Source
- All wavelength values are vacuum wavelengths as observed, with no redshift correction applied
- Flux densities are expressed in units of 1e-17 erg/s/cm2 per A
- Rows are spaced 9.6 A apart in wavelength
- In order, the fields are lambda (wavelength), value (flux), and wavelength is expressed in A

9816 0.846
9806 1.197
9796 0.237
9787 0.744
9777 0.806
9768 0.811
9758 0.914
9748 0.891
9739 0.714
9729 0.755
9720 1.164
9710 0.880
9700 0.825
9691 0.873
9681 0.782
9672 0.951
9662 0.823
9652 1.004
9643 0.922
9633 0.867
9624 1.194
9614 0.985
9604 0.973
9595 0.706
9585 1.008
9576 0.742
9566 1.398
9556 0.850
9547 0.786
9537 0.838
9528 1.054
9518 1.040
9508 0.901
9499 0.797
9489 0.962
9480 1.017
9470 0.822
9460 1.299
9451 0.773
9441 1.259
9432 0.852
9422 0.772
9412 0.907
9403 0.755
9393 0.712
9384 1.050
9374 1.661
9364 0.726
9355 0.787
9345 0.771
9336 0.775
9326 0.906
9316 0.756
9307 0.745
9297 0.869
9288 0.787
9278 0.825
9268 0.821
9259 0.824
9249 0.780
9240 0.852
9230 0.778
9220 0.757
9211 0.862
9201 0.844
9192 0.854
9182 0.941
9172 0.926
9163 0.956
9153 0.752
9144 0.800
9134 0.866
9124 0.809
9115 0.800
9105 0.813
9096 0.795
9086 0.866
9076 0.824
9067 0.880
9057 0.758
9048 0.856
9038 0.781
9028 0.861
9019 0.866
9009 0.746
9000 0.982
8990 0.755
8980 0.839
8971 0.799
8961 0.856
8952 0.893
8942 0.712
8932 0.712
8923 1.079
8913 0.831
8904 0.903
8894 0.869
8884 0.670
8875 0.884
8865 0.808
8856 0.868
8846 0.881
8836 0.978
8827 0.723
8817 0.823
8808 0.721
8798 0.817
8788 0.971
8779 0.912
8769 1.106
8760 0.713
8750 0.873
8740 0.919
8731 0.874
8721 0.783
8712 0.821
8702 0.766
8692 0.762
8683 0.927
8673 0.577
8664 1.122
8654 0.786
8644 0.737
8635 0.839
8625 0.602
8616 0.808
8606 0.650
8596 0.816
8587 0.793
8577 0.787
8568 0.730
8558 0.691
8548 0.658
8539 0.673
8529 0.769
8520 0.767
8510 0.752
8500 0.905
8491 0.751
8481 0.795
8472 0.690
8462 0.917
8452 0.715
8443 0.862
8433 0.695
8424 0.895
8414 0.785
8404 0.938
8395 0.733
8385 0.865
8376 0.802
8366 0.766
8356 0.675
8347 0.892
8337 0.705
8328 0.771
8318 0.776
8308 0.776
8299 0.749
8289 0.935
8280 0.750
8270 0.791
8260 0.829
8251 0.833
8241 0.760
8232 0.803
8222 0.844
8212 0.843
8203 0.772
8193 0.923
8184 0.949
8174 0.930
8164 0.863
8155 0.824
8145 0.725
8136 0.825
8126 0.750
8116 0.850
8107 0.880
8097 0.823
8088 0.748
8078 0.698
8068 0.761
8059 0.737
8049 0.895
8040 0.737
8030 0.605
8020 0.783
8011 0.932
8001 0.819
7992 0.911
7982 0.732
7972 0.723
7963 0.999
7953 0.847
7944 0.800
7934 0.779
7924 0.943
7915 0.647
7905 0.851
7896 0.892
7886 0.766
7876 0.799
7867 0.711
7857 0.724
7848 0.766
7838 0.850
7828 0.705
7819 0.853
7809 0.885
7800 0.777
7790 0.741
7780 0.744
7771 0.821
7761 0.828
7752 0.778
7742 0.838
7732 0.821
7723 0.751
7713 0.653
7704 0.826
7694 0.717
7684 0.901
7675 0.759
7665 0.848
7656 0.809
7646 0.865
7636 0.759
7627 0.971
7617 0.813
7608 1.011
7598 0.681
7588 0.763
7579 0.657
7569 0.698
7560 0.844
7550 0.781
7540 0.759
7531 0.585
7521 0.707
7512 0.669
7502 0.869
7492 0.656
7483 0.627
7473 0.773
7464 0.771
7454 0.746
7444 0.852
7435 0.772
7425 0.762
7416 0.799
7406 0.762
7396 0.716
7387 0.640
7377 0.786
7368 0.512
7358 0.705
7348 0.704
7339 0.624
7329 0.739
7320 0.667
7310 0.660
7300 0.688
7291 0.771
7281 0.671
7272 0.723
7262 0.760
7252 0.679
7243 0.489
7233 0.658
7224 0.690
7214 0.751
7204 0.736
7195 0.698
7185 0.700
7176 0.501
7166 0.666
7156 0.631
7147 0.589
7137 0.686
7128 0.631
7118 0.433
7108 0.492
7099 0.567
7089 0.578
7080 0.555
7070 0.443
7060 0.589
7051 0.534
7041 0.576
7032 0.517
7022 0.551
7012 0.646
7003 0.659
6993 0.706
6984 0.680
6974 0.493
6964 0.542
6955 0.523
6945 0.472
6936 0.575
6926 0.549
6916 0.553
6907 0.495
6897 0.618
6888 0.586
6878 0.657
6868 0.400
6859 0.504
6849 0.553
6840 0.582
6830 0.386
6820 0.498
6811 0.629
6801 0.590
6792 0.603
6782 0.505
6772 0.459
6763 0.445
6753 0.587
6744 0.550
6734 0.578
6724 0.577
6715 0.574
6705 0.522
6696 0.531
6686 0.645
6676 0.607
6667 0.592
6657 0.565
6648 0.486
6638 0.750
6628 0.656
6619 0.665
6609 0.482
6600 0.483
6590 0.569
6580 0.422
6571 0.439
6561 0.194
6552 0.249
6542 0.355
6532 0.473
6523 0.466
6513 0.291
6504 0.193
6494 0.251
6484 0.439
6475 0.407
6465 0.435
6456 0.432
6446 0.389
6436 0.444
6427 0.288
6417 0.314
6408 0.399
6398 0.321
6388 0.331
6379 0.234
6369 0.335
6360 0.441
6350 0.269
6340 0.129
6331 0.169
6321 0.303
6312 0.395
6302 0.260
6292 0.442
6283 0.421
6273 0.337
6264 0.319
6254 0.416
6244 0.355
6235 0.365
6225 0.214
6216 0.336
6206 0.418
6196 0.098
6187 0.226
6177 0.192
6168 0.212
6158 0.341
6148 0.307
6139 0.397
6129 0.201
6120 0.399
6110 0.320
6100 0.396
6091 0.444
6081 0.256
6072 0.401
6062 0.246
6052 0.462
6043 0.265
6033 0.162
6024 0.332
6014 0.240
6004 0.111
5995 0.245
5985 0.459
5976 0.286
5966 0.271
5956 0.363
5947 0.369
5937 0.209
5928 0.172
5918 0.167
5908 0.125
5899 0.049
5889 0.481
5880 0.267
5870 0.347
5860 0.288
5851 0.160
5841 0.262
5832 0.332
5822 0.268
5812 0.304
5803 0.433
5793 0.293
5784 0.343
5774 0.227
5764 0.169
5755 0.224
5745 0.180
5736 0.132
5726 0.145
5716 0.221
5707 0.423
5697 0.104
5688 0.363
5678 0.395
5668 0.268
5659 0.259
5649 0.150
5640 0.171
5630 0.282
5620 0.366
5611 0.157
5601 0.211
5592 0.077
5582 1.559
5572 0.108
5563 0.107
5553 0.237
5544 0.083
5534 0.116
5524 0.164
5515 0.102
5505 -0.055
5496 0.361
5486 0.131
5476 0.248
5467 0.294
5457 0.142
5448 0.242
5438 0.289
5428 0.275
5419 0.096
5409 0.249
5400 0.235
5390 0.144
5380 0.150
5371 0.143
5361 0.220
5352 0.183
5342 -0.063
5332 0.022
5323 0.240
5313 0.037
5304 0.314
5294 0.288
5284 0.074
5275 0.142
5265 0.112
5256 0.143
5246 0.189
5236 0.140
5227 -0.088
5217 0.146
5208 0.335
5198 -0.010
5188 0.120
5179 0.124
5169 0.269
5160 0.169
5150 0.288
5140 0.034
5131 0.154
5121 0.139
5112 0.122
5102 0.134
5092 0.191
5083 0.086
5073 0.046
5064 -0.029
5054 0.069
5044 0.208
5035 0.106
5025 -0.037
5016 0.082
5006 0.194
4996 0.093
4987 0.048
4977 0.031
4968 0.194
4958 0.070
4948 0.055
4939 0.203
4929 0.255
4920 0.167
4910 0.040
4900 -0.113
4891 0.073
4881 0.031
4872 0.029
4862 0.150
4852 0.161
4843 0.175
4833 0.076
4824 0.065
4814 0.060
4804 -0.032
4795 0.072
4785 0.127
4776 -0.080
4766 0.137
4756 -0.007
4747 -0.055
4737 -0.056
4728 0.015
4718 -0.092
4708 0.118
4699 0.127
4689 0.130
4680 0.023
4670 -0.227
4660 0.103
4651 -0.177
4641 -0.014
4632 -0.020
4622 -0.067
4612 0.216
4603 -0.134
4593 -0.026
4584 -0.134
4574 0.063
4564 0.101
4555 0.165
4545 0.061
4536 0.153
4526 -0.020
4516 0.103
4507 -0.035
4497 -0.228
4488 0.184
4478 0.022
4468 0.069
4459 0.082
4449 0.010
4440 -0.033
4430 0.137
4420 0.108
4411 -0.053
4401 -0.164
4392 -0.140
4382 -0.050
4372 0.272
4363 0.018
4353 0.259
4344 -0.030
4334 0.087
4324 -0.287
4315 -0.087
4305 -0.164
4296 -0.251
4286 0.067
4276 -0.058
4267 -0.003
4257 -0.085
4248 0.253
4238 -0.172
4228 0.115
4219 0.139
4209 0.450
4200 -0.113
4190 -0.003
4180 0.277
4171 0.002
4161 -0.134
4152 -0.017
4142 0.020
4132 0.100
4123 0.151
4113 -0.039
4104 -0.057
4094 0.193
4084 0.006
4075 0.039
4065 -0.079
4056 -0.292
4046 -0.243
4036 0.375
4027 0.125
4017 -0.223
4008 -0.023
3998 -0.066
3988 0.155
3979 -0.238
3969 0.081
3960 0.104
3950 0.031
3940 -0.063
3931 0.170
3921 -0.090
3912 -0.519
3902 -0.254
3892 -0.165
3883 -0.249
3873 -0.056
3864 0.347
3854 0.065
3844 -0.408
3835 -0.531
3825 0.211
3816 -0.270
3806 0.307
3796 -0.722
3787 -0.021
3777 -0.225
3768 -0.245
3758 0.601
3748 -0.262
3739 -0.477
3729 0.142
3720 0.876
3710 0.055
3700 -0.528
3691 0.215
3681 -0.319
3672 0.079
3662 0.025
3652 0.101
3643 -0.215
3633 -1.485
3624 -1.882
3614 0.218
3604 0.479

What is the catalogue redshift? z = 0.652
